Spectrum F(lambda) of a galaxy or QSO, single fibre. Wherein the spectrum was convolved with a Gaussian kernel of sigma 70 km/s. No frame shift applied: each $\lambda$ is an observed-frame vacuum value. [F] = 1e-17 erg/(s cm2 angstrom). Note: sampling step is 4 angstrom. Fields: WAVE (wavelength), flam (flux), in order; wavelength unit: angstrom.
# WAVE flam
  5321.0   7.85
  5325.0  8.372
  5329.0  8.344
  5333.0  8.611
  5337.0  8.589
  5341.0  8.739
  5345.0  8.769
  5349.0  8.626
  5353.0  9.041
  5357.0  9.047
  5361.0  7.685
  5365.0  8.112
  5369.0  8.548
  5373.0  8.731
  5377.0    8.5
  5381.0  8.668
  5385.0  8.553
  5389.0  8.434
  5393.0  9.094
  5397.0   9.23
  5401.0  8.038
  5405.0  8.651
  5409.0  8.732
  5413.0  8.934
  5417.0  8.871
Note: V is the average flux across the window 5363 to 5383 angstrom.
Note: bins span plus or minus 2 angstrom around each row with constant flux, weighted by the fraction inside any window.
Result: 8.51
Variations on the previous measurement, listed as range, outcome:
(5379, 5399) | 8.8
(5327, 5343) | 8.57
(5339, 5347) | 8.75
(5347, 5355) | 8.83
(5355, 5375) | 8.42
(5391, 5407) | 8.75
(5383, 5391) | 8.49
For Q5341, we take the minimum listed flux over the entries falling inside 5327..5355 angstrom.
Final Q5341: 8.344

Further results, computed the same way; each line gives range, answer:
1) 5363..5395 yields 8.112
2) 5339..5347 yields 8.739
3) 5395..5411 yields 8.038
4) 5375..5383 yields 8.5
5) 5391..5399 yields 9.094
